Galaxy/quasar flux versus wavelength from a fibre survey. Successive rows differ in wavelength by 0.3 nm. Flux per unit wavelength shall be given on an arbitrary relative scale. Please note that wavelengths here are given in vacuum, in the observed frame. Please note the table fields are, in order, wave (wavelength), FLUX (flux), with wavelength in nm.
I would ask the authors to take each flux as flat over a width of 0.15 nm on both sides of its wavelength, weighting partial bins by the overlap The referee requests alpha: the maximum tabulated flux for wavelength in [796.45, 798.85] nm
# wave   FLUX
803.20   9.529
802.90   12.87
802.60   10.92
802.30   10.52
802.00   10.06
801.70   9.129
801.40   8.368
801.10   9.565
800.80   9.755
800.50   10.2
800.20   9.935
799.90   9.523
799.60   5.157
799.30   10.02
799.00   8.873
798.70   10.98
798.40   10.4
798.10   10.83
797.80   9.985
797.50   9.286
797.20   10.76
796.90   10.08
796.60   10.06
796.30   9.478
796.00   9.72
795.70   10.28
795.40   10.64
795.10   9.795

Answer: 10.98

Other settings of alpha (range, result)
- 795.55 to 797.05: 10.28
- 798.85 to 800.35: 10.02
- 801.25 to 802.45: 10.52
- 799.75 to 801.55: 10.2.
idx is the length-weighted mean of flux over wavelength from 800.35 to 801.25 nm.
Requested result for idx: 9.84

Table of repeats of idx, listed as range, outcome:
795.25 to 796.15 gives 10.2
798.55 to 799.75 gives 8.76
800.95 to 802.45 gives 9.53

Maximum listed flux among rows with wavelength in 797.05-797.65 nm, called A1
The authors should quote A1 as 10.76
